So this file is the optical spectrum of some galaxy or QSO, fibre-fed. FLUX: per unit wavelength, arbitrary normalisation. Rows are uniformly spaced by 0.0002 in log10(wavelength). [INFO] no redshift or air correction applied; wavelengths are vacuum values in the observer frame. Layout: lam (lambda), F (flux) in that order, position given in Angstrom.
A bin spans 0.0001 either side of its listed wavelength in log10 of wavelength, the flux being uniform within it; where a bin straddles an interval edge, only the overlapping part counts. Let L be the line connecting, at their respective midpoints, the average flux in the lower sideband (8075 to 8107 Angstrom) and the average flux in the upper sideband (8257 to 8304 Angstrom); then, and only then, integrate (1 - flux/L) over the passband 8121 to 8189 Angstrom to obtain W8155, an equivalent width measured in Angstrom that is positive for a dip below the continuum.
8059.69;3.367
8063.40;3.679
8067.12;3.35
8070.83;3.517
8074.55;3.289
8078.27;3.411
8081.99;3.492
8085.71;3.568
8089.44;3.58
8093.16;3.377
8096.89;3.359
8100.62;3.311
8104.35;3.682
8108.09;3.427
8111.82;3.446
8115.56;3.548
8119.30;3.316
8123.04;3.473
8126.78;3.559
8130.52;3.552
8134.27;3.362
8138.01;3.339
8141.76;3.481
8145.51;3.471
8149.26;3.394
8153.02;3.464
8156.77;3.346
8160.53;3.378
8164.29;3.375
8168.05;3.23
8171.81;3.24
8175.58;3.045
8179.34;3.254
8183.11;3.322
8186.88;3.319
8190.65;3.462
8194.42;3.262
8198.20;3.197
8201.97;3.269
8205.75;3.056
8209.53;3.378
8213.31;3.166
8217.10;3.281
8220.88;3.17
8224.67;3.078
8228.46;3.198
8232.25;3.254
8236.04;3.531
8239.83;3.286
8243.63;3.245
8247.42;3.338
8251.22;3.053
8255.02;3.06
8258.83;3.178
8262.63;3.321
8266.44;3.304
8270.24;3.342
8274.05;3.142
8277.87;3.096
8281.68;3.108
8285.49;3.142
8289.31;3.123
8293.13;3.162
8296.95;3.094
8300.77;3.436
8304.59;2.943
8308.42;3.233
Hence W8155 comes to 0.1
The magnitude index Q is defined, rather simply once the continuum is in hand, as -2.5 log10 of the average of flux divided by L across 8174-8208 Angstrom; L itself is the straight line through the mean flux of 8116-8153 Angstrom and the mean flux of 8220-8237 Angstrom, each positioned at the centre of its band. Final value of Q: 0.02 mag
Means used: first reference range 3.44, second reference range 3.23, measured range 3.25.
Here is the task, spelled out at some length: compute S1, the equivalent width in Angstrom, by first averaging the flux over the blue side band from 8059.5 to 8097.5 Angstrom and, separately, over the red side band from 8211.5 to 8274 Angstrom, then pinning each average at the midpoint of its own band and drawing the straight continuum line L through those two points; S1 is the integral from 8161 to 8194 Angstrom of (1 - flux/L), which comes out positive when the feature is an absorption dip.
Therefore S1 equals 0.40 Angstrom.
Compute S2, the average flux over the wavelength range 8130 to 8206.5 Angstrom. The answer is 3.32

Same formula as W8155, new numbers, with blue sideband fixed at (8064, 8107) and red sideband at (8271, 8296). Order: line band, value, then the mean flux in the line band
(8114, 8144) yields -0.6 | 3.45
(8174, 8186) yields 0.3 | 3.22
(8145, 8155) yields -0.3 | 3.44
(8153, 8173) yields 0.0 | 3.33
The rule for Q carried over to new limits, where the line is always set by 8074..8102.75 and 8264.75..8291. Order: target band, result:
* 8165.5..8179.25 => 0.04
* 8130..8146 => -0.02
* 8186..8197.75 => -0.01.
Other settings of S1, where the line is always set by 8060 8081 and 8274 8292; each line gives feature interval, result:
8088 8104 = -0.10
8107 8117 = -0.27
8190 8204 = -0.12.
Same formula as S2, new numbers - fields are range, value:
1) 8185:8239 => 3.26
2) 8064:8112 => 3.45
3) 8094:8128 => 3.45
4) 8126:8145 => 3.45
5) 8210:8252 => 3.25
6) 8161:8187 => 3.26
